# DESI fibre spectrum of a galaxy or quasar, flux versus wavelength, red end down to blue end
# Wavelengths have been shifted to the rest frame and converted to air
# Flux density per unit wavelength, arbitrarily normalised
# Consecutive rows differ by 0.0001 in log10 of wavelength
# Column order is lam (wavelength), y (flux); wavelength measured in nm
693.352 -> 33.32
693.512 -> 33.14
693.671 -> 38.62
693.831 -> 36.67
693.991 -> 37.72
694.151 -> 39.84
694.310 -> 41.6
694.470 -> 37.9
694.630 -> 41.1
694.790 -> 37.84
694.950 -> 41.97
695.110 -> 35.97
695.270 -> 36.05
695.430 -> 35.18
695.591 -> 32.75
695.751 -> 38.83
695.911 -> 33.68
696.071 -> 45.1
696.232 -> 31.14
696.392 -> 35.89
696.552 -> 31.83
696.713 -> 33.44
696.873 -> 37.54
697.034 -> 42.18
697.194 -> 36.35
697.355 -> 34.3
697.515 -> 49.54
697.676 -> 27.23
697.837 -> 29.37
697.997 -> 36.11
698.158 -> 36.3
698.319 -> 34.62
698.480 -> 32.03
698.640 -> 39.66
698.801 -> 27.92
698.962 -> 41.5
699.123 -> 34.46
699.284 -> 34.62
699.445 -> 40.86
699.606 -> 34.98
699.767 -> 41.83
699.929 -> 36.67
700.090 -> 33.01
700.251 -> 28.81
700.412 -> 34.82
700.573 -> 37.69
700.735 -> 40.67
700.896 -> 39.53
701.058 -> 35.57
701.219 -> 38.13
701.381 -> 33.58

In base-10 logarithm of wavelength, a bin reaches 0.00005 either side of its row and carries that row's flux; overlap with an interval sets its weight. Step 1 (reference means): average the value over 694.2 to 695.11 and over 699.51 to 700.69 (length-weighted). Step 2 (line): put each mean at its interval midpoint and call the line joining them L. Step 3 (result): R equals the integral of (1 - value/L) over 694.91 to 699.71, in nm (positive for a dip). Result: 0.21 nm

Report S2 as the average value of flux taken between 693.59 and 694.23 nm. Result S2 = 38.2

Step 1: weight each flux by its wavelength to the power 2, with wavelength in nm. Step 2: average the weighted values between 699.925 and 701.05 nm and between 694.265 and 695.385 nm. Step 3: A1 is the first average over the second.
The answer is 0.94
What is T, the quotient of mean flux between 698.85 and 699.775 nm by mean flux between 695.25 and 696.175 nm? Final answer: 1.0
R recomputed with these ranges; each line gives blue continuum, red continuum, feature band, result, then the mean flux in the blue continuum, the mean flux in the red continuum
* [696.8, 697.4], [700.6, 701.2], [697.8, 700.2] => 0.156 nm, 37.8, 38.4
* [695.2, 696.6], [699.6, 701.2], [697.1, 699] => 0.039 nm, 35.7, 36.5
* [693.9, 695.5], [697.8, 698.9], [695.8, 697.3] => -0.005 nm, 38.5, 34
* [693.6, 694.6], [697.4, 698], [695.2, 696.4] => 0.037 nm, 38.8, 35.5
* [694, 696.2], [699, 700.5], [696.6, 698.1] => 0.034 nm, 38.1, 35.7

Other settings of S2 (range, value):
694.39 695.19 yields 39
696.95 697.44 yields 37.7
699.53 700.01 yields 37.8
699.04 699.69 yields 36.3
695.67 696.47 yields 36.9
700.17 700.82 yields 35.6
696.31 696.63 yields 33.9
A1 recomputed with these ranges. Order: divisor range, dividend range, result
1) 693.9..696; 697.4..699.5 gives 0.95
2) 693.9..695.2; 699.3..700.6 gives 0.93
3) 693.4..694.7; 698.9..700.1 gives 0.99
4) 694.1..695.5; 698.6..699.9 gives 0.97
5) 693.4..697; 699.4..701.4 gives 1.00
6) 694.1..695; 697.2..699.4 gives 0.89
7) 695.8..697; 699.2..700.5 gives 1.01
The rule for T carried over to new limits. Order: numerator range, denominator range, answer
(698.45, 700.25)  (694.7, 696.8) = 0.99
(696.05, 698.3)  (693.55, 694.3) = 0.94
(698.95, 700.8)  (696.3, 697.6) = 0.97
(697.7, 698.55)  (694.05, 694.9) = 0.84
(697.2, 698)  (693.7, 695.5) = 0.92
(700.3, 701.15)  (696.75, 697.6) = 0.94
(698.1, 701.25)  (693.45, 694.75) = 0.94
